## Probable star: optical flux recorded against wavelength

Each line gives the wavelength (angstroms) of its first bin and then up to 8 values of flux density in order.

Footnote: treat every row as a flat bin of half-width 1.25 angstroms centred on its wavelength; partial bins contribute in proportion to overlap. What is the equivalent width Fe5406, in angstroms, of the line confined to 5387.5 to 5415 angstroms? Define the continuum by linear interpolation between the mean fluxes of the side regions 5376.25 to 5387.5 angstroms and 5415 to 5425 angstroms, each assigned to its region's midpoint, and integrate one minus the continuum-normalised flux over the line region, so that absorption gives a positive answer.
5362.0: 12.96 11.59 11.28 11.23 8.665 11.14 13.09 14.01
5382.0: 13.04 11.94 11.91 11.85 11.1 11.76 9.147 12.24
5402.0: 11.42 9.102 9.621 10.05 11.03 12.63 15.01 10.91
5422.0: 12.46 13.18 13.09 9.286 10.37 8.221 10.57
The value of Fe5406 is 4.2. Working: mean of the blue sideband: 12.8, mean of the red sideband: 12.8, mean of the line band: 10.9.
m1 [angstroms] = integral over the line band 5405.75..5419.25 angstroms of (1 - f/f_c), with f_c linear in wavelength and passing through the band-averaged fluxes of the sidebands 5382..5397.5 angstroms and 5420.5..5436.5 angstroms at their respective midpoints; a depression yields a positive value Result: -0.43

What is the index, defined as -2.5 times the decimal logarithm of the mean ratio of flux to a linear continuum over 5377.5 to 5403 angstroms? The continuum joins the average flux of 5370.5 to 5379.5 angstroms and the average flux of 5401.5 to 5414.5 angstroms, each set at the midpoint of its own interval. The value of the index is -0.09 mag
